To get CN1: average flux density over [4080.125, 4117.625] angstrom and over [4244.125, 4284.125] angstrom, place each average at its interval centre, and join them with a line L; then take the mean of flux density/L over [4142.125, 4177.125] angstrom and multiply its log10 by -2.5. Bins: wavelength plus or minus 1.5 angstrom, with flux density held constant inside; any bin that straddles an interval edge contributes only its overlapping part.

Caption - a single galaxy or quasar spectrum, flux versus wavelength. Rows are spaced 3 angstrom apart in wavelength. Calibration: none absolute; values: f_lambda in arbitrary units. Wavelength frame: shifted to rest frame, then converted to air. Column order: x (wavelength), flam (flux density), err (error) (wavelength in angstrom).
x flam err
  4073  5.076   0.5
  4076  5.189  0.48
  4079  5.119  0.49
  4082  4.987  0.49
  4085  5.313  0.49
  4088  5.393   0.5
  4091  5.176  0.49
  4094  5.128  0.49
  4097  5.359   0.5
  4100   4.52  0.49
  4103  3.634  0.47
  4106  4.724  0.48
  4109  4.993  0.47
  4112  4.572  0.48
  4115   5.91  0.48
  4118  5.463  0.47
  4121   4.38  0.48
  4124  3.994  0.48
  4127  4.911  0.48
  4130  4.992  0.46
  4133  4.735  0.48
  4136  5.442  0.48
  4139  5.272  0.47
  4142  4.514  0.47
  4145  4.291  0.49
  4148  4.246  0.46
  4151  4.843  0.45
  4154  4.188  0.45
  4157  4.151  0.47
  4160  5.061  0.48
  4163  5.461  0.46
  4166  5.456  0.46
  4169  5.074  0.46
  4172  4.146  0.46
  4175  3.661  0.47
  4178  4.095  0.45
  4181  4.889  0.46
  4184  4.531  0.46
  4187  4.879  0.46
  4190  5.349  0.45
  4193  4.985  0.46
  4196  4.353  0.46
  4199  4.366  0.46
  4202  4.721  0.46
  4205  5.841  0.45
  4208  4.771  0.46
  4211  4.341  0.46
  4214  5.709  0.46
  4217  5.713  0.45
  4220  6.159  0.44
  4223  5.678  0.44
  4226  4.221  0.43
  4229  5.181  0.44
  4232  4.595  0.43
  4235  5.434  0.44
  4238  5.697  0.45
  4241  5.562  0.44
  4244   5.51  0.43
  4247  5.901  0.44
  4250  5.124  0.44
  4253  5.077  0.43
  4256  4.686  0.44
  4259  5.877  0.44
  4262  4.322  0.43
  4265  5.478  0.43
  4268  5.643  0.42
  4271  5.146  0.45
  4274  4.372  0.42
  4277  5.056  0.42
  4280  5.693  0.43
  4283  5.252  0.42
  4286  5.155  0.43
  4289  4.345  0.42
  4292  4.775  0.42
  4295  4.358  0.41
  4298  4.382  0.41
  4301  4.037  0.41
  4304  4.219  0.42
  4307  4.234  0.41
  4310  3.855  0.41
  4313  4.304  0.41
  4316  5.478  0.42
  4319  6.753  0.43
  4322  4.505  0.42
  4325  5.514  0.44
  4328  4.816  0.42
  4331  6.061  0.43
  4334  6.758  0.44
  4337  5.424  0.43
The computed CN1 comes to 0.11 mag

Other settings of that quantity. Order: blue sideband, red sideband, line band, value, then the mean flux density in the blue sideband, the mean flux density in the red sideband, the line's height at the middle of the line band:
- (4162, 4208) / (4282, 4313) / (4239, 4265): -0.154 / 4.78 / 4.44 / 4.58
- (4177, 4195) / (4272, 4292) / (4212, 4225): -0.174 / 4.8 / 4.97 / 4.85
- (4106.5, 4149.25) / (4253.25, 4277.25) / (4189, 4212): 0.027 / 4.84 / 5.07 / 4.96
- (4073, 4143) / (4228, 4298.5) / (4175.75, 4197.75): 0.078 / 4.95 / 5.12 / 5.04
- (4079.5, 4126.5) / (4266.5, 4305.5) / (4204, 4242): -0.097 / 4.91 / 4.8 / 4.84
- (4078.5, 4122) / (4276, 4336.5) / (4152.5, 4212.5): 0.060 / 4.98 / 4.98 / 4.98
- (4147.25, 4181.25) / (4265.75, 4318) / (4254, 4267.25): -0.089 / 4.6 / 4.75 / 4.72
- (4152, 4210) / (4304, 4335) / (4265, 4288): -0.035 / 4.73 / 5.15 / 5.02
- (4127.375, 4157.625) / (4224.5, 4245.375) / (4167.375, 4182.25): 0.114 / 4.69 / 5.17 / 4.86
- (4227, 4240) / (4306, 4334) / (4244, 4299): 0.028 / 5.2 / 5.16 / 5.18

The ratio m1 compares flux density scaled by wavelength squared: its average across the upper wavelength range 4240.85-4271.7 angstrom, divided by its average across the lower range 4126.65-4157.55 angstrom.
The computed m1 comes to 1.2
